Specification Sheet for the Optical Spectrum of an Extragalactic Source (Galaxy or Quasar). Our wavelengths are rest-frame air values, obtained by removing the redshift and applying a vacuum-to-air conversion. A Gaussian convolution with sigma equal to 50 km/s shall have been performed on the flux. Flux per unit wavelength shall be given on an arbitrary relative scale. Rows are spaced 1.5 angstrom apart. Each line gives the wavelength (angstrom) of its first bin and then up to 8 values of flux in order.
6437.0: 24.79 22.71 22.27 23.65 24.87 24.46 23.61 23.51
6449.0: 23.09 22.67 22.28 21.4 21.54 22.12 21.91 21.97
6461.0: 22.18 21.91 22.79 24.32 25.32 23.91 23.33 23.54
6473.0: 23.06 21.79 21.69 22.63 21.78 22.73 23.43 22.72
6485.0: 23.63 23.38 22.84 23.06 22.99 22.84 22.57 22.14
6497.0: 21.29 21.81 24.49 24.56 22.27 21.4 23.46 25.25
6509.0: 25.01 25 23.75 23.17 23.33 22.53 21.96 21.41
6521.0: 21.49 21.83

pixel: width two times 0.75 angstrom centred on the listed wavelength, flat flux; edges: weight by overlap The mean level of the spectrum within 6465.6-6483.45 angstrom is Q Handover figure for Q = 23.1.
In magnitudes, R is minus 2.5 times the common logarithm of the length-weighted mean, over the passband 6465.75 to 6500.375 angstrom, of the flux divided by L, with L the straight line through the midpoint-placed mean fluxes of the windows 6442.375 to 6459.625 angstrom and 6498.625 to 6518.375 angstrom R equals 0.01 mag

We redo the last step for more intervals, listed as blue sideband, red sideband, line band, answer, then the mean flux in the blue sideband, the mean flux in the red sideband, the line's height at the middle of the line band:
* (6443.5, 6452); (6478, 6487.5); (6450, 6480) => 0.03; 23.4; 22.9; 23.2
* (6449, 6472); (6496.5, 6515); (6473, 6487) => 0.02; 22.7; 23.5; 23.1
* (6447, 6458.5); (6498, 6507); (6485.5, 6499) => 0.02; 22.3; 23.1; 22.9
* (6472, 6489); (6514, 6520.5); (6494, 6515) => -0.04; 22.7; 22.3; 22.5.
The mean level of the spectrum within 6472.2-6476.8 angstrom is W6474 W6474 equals 22.2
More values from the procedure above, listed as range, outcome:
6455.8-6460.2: 22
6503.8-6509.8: 23.8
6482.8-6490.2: 23.1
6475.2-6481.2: 22.2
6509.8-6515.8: 23.8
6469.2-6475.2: 22.9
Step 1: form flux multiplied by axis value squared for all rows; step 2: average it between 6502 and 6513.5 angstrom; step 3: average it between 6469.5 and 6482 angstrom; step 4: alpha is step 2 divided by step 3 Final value 1.06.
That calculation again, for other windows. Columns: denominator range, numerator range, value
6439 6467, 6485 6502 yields 1.01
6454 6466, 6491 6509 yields 1.05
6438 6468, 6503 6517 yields 1.05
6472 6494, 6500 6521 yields 1.03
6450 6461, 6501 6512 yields 1.10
